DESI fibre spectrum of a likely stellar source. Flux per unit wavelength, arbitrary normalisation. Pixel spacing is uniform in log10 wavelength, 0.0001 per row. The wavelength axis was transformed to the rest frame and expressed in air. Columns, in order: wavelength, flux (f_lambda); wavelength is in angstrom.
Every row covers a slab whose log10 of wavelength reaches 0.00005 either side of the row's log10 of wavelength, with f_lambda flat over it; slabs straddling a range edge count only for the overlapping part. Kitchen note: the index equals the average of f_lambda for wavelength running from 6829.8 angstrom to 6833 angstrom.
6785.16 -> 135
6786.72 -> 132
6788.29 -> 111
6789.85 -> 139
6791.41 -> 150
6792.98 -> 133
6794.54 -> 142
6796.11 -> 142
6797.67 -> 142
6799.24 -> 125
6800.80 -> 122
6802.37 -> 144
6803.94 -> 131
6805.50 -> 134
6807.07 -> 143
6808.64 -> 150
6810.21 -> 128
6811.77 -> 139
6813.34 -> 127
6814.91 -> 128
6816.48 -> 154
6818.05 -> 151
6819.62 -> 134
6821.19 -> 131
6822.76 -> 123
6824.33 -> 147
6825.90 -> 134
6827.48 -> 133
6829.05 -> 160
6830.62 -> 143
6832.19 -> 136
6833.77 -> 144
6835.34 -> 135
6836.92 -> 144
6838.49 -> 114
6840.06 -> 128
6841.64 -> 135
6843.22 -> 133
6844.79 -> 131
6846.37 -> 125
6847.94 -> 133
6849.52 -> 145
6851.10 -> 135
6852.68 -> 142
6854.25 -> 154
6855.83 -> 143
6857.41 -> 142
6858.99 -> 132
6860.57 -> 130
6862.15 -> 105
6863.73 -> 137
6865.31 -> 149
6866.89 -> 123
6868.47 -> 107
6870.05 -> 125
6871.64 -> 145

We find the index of 140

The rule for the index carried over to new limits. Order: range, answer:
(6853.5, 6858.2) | 146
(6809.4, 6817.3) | 135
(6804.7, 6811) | 139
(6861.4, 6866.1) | 131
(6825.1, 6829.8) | 142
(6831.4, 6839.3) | 135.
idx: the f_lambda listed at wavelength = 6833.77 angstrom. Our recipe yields 144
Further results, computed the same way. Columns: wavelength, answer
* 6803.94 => 131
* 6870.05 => 125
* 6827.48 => 133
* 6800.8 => 122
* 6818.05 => 151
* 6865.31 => 149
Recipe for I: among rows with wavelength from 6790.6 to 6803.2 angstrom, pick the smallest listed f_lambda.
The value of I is 122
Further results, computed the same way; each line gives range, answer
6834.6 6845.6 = 114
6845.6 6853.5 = 125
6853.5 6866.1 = 105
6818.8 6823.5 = 123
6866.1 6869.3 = 107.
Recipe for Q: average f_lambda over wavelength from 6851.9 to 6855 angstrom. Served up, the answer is 148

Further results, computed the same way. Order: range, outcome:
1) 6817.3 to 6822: 139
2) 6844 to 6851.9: 134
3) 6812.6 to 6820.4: 139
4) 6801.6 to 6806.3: 136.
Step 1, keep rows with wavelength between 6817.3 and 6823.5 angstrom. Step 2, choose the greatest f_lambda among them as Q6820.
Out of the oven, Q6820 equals 151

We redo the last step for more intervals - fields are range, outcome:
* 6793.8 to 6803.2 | 144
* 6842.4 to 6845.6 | 133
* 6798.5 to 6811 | 150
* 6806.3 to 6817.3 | 154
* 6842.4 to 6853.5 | 145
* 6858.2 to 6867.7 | 149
